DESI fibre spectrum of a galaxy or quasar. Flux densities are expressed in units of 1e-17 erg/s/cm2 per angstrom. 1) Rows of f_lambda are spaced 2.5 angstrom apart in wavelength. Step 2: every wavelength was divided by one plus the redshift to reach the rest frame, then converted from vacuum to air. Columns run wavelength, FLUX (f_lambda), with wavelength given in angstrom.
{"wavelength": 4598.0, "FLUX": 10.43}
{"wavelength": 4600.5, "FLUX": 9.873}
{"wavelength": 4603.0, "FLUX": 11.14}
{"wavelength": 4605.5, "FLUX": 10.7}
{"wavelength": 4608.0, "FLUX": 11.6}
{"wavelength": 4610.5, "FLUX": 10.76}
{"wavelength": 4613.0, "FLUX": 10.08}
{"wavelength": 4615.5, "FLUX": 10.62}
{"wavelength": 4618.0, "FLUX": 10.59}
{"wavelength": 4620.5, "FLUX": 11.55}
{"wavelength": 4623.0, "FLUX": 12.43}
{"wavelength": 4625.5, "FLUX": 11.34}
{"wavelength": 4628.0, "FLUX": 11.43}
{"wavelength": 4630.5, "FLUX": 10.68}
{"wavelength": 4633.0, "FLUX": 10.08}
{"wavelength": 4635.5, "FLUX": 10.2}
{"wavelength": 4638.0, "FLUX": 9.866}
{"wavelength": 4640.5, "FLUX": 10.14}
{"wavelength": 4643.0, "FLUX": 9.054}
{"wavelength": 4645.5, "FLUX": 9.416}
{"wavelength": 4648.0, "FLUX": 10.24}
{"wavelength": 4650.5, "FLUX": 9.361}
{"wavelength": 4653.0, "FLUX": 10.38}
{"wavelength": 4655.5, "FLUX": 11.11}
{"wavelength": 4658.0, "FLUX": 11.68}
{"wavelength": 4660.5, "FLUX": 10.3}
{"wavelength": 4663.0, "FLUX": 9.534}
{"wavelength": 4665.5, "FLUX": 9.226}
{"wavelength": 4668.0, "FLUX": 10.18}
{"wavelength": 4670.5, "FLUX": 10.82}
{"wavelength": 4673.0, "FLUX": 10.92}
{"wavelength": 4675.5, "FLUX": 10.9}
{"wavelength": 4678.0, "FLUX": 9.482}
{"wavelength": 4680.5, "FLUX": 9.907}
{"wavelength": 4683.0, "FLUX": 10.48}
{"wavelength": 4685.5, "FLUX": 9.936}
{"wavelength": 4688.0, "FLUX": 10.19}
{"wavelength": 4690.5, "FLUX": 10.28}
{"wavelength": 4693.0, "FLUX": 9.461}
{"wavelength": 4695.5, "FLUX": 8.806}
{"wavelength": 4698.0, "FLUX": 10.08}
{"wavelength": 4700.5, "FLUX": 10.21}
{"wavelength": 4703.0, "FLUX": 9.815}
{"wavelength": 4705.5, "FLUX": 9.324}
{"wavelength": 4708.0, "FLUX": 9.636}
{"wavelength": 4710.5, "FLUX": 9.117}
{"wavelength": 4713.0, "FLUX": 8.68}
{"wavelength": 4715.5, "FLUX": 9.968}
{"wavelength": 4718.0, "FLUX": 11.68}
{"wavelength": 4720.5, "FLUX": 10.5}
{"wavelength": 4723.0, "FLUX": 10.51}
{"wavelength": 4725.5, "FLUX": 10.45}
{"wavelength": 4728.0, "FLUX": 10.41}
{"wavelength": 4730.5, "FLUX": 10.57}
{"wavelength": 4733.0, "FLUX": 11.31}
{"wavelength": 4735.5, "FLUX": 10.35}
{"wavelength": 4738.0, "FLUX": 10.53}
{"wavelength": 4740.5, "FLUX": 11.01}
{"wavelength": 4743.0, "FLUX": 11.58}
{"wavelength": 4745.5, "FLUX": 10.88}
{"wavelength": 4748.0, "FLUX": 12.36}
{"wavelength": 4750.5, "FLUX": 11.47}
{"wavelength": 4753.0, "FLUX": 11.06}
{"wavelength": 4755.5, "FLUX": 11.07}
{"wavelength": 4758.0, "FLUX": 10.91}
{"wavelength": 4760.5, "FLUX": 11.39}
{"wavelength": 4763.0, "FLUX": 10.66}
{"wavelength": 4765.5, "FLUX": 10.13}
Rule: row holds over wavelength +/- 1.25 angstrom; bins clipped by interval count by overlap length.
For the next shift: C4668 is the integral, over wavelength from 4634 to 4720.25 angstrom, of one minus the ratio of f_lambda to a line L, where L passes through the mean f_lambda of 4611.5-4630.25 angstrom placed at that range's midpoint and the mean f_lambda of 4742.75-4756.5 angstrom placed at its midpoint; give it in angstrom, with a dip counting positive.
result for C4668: 9.4 angstrom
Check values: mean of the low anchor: 11.1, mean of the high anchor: 11.4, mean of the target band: 10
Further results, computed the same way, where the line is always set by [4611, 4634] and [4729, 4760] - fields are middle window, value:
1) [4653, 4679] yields 1.4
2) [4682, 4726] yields 4.4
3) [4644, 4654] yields 1.1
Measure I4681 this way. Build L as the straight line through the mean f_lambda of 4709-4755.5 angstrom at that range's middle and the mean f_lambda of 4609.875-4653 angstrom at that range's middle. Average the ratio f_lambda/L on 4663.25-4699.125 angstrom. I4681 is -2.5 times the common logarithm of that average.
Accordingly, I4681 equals 0.06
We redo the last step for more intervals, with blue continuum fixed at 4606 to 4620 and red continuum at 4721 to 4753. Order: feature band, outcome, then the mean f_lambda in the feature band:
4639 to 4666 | 0.08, 10.1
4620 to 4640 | -0.01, 10.9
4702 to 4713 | 0.16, 9.38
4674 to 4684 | 0.07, 10.2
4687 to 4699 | 0.12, 9.75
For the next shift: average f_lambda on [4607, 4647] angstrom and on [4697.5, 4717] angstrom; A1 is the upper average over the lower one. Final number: 0.9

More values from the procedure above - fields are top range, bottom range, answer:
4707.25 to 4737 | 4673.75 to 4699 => 1.03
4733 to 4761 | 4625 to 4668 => 1.09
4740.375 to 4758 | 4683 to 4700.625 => 1.15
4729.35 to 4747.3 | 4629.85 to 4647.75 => 1.10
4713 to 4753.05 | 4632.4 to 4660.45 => 1.07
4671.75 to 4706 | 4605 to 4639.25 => 0.92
